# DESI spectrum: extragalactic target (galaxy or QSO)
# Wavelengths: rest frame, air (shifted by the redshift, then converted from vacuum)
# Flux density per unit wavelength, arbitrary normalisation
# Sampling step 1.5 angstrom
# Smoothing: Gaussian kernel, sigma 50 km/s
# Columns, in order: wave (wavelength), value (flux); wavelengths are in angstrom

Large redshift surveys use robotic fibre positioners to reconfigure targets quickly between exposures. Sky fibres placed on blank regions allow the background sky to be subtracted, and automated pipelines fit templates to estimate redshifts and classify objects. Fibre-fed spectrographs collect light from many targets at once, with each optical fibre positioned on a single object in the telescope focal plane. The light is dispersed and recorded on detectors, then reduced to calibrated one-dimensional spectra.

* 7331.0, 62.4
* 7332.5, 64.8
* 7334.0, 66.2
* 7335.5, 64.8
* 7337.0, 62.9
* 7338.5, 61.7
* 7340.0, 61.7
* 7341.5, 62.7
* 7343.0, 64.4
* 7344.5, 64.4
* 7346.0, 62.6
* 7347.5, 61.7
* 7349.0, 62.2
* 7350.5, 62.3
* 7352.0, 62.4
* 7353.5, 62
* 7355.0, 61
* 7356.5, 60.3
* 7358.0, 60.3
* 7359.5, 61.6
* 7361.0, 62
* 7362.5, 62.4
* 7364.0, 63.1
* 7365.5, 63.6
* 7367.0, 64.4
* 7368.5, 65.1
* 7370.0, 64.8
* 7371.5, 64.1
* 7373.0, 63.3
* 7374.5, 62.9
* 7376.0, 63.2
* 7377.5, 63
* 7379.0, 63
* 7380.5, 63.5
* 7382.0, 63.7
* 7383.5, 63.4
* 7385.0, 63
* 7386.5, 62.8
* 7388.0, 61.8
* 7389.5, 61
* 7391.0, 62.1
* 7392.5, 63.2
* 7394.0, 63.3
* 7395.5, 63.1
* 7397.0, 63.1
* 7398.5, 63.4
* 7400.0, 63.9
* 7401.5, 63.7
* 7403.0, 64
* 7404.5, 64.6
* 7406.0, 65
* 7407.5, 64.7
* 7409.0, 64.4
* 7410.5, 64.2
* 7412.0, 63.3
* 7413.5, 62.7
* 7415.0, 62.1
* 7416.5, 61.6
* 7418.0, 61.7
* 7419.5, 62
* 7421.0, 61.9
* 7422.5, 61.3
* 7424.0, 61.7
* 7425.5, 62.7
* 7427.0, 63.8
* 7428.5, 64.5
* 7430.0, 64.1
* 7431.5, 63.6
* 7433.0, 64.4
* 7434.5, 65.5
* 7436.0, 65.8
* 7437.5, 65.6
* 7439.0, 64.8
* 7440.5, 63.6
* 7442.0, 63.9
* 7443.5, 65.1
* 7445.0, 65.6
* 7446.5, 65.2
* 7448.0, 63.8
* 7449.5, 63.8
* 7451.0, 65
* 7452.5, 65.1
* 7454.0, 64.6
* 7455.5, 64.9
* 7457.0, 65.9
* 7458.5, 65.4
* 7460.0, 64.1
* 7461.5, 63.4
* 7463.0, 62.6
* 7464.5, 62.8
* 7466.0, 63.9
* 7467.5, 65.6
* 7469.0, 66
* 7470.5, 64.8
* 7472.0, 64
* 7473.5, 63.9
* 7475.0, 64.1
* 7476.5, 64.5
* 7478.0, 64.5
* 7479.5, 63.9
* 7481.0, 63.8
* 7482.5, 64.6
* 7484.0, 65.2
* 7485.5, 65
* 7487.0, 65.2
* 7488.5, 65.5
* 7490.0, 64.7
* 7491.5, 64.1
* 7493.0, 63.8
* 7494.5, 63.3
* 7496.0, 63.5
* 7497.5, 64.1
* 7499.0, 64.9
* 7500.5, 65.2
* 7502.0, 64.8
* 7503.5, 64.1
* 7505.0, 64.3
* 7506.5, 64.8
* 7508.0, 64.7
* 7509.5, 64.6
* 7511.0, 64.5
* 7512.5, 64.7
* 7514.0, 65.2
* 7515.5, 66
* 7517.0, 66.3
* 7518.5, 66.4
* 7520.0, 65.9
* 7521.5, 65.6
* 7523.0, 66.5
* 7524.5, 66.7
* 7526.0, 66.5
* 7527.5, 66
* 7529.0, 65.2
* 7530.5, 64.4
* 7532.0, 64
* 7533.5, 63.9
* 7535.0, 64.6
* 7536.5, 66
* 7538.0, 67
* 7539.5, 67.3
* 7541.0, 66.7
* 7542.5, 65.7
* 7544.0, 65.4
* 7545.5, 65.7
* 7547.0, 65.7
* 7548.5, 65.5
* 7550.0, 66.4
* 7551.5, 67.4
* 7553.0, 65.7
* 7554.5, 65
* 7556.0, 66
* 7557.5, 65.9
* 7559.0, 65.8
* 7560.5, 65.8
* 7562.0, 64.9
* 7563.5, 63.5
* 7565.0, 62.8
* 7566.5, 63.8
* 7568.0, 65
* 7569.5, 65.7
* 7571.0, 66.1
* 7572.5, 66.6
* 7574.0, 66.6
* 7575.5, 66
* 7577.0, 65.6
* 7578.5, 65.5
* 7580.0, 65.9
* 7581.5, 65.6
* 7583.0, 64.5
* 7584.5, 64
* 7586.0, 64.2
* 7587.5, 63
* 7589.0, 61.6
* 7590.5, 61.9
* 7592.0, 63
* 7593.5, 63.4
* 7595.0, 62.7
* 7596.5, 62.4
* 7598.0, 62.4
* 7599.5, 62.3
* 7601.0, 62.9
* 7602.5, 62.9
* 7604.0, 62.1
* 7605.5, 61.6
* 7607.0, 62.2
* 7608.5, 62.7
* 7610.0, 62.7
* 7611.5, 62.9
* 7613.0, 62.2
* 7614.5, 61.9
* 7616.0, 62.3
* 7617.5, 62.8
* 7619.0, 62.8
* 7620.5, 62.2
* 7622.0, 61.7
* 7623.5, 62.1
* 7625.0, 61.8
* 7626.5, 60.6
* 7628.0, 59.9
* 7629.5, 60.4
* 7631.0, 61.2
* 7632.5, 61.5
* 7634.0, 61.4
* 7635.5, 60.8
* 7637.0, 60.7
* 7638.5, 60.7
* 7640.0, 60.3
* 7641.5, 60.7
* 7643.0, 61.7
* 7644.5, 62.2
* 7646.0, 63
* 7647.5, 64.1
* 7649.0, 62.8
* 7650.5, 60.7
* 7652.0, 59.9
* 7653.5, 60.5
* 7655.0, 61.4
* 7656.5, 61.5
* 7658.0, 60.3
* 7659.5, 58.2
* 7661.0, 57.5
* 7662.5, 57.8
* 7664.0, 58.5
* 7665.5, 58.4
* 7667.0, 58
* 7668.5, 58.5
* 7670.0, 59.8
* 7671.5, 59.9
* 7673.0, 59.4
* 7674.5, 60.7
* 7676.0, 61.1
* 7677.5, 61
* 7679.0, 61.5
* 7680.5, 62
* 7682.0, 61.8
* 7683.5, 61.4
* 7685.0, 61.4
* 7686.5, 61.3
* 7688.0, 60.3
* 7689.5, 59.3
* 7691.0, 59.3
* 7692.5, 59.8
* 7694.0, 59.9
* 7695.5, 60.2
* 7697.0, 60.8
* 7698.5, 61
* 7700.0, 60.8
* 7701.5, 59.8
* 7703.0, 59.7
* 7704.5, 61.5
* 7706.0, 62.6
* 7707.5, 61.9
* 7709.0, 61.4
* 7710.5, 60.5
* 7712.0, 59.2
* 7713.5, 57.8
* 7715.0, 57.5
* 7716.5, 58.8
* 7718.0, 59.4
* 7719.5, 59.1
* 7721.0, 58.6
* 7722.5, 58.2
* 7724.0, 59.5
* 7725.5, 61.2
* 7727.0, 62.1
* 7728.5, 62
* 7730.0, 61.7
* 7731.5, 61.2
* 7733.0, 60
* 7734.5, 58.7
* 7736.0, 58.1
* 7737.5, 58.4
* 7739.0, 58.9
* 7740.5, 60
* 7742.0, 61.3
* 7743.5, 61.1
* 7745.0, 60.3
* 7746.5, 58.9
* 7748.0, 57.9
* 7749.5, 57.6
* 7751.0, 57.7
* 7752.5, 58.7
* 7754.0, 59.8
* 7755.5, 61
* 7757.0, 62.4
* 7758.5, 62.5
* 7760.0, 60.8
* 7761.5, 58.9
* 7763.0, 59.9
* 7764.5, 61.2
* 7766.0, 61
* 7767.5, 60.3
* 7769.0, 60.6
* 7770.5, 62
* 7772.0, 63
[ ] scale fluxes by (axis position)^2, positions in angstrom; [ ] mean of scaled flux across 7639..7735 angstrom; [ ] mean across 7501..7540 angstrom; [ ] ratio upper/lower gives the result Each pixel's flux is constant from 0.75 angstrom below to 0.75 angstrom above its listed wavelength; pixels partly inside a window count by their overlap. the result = 0.96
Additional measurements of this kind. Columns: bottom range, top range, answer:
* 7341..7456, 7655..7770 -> 1.03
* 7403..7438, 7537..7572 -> 1.07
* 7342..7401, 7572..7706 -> 1.05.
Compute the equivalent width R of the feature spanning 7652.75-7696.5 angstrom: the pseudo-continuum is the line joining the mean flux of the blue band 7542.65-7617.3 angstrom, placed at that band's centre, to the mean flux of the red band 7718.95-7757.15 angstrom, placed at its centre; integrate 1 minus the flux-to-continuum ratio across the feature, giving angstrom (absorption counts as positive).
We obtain 1.1 angstrom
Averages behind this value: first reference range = 64.2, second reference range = 59.7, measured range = 60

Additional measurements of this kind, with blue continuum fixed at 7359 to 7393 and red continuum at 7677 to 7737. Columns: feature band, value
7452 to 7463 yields -0.4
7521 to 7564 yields -2.8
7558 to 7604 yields -2.1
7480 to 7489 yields -0.4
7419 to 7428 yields 0.1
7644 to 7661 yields -0.1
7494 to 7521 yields -1.3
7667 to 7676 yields 0.1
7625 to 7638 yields 0.0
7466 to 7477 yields -0.4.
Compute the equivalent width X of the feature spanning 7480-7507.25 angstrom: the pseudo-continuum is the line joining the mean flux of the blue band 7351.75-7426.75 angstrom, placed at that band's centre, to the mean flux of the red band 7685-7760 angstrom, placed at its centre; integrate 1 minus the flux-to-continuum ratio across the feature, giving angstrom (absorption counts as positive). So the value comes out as -1.1 angstrom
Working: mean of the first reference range 62.9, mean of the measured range 64.5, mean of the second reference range 60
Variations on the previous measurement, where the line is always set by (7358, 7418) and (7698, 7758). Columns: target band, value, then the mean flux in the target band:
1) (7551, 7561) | -0.7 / 65.9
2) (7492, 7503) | -0.4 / 64.2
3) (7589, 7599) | -0.2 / 62.5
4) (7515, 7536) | -1.2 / 65.6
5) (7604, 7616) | -0.2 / 62.3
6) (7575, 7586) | -0.7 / 65.2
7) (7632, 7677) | 0.2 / 60.4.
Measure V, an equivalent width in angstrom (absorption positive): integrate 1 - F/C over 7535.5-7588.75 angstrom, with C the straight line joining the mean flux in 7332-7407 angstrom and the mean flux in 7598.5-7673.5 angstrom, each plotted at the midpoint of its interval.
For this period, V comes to -3.3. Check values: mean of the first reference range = 63.1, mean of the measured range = 65.5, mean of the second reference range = 61.1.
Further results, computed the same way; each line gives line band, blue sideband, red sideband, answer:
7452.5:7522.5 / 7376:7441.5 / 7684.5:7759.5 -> -2.4 angstrom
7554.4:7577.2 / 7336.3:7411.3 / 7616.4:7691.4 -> -1.4 angstrom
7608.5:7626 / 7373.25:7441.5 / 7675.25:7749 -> -0.3 angstrom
